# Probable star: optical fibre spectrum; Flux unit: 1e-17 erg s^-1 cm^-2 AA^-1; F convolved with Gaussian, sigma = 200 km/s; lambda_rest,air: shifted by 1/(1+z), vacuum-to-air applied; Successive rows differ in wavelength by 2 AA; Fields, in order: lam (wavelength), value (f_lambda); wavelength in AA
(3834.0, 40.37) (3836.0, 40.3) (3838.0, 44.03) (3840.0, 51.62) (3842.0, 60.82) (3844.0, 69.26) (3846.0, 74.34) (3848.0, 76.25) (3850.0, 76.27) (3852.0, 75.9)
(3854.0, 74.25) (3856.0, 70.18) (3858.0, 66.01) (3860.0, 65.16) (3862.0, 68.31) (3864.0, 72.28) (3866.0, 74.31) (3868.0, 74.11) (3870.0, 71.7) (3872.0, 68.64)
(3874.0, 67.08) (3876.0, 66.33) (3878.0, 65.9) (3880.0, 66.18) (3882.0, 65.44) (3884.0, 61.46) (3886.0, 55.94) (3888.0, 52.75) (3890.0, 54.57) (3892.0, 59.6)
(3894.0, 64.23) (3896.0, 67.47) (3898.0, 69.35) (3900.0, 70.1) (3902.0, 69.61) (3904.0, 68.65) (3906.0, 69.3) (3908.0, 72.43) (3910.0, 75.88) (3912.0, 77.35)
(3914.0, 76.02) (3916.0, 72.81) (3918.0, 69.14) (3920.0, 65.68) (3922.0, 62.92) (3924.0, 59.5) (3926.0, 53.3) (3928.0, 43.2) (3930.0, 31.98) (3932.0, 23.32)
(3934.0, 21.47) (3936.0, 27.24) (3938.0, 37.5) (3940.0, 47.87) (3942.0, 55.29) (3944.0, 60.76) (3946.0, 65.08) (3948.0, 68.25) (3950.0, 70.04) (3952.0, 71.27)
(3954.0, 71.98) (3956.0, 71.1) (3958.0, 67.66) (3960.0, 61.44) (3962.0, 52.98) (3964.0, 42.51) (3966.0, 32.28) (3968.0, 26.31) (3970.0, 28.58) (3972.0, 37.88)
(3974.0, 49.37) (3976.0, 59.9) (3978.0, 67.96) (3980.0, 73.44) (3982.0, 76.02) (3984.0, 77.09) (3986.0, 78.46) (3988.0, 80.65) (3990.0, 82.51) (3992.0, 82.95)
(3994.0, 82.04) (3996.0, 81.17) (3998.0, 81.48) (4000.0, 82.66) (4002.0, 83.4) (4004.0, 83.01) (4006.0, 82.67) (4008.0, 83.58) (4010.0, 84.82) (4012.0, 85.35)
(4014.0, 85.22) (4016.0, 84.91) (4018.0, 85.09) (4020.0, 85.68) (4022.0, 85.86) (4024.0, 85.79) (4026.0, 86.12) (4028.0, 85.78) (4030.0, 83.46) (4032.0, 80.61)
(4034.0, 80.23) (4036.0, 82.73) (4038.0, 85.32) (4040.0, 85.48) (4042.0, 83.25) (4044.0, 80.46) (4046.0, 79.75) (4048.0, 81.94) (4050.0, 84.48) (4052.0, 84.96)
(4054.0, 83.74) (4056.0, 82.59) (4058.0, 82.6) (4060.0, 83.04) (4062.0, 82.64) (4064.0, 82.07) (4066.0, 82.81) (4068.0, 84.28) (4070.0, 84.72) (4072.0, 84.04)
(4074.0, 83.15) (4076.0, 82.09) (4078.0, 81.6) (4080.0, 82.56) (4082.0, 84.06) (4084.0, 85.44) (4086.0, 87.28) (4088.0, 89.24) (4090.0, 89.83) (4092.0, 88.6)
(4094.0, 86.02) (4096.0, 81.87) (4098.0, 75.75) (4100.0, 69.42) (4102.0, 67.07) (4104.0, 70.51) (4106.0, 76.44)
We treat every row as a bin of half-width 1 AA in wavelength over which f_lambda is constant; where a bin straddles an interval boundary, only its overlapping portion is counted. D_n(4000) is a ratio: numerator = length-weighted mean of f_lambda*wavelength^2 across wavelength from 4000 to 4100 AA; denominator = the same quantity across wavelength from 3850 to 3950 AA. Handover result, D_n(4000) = 1.45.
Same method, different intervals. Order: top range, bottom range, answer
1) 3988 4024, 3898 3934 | 1.43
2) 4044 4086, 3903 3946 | 1.60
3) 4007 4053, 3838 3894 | 1.37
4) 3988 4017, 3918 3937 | 1.94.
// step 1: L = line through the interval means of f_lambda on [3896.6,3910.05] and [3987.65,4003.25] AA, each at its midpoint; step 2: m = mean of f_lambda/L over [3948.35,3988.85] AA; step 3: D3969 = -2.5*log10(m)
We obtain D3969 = 0.297 mag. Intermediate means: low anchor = 70.3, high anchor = 82.2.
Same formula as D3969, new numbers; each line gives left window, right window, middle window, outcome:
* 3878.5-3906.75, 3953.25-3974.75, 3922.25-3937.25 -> 0.42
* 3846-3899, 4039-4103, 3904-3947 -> 0.26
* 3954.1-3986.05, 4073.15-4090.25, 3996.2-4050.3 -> -0.20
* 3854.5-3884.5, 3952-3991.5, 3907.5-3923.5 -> -0.10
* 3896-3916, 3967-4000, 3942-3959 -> 0.03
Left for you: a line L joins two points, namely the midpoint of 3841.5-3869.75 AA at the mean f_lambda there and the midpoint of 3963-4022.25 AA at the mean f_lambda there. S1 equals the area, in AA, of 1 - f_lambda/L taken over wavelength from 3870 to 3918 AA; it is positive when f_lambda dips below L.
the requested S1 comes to 3.02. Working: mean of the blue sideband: 71.4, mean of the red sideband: 71.6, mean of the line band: 67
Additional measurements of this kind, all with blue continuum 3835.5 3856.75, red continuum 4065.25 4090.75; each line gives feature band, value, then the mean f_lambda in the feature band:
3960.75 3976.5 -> 7.2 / 41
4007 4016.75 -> -0.7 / 84.8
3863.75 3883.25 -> -0.4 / 69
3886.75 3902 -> 1.4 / 62.9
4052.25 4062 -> 0.0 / 83.1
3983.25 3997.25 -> -0.6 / 80.8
